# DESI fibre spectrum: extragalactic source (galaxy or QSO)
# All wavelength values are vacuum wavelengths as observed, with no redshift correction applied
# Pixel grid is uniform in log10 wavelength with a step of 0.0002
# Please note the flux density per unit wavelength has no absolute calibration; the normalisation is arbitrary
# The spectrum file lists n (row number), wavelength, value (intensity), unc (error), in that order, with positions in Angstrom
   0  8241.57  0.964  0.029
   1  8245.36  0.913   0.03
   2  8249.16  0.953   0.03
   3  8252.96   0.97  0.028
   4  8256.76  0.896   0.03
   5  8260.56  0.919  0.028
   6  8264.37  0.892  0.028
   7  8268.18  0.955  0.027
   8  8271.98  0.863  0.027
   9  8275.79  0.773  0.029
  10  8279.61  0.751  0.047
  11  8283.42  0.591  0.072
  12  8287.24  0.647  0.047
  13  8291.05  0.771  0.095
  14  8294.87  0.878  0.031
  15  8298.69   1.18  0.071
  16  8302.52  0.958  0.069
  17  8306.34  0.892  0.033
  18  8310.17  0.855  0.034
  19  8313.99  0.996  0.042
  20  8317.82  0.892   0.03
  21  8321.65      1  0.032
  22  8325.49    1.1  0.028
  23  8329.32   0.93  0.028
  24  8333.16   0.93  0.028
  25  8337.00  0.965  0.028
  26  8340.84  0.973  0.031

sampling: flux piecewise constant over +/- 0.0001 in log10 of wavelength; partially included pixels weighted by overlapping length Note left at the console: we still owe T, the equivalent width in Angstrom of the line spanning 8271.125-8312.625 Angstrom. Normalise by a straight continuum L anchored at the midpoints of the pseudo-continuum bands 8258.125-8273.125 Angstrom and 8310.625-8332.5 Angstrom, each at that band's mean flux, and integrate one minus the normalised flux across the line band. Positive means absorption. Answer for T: 4.7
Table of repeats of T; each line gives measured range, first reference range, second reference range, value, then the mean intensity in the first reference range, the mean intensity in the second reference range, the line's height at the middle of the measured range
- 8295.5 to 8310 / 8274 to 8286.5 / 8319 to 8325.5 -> -1.92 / 0.698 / 1.02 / 0.869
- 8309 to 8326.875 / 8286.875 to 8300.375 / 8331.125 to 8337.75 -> -0.92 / 0.89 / 0.943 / 0.922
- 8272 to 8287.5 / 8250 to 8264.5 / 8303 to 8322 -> 3.49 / 0.925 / 0.924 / 0.925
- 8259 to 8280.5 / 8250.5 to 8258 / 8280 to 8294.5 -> -0.94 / 0.938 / 0.701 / 0.826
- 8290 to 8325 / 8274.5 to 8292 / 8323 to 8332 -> -3.32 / 0.701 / 1.01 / 0.868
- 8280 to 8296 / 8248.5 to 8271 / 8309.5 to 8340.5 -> 3.84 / 0.927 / 0.963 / 0.943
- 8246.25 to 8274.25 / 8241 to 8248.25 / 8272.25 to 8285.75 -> -2.73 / 0.936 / 0.722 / 0.839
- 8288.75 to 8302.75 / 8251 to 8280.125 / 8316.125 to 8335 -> -0.13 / 0.883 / 0.971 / 0.928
